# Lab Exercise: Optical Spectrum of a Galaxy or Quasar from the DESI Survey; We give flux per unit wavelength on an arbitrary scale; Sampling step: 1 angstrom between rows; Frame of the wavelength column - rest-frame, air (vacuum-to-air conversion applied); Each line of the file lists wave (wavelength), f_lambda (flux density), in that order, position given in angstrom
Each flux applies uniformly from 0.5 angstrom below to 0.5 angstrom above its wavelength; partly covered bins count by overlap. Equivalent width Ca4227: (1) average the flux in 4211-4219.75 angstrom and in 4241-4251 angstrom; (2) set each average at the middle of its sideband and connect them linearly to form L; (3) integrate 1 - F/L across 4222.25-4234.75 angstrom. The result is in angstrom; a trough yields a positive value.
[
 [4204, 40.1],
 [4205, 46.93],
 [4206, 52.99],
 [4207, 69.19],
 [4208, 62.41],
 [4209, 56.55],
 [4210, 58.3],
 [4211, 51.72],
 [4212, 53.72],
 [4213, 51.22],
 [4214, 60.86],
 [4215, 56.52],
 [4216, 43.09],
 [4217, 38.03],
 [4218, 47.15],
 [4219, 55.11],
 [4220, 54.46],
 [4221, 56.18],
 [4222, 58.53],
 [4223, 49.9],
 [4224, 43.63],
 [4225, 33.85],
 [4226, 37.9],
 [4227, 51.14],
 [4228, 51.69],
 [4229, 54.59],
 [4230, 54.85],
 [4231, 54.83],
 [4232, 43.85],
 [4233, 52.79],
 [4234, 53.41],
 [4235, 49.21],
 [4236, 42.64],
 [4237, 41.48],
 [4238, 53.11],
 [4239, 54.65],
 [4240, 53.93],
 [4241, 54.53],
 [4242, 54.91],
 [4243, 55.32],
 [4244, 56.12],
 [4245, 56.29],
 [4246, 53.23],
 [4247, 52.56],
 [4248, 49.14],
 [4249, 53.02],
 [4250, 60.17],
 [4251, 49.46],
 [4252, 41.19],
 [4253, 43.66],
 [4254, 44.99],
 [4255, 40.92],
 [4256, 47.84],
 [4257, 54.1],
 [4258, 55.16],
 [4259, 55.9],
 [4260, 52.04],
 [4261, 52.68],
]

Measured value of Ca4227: 0.86 angstrom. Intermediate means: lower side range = 50.9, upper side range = 54.3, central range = 48.7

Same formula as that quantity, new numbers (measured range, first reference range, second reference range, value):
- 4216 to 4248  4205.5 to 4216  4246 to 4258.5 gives 1.4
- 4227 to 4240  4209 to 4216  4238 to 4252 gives 0.8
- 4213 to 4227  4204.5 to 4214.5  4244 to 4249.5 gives 1.6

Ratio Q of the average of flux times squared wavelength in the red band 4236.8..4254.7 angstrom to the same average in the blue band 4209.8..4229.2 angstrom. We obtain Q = 1.04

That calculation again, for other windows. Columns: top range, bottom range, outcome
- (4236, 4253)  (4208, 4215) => 0.94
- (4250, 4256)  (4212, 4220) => 0.92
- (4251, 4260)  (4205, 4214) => 0.87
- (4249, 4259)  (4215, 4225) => 1.02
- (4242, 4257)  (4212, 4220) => 1.01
